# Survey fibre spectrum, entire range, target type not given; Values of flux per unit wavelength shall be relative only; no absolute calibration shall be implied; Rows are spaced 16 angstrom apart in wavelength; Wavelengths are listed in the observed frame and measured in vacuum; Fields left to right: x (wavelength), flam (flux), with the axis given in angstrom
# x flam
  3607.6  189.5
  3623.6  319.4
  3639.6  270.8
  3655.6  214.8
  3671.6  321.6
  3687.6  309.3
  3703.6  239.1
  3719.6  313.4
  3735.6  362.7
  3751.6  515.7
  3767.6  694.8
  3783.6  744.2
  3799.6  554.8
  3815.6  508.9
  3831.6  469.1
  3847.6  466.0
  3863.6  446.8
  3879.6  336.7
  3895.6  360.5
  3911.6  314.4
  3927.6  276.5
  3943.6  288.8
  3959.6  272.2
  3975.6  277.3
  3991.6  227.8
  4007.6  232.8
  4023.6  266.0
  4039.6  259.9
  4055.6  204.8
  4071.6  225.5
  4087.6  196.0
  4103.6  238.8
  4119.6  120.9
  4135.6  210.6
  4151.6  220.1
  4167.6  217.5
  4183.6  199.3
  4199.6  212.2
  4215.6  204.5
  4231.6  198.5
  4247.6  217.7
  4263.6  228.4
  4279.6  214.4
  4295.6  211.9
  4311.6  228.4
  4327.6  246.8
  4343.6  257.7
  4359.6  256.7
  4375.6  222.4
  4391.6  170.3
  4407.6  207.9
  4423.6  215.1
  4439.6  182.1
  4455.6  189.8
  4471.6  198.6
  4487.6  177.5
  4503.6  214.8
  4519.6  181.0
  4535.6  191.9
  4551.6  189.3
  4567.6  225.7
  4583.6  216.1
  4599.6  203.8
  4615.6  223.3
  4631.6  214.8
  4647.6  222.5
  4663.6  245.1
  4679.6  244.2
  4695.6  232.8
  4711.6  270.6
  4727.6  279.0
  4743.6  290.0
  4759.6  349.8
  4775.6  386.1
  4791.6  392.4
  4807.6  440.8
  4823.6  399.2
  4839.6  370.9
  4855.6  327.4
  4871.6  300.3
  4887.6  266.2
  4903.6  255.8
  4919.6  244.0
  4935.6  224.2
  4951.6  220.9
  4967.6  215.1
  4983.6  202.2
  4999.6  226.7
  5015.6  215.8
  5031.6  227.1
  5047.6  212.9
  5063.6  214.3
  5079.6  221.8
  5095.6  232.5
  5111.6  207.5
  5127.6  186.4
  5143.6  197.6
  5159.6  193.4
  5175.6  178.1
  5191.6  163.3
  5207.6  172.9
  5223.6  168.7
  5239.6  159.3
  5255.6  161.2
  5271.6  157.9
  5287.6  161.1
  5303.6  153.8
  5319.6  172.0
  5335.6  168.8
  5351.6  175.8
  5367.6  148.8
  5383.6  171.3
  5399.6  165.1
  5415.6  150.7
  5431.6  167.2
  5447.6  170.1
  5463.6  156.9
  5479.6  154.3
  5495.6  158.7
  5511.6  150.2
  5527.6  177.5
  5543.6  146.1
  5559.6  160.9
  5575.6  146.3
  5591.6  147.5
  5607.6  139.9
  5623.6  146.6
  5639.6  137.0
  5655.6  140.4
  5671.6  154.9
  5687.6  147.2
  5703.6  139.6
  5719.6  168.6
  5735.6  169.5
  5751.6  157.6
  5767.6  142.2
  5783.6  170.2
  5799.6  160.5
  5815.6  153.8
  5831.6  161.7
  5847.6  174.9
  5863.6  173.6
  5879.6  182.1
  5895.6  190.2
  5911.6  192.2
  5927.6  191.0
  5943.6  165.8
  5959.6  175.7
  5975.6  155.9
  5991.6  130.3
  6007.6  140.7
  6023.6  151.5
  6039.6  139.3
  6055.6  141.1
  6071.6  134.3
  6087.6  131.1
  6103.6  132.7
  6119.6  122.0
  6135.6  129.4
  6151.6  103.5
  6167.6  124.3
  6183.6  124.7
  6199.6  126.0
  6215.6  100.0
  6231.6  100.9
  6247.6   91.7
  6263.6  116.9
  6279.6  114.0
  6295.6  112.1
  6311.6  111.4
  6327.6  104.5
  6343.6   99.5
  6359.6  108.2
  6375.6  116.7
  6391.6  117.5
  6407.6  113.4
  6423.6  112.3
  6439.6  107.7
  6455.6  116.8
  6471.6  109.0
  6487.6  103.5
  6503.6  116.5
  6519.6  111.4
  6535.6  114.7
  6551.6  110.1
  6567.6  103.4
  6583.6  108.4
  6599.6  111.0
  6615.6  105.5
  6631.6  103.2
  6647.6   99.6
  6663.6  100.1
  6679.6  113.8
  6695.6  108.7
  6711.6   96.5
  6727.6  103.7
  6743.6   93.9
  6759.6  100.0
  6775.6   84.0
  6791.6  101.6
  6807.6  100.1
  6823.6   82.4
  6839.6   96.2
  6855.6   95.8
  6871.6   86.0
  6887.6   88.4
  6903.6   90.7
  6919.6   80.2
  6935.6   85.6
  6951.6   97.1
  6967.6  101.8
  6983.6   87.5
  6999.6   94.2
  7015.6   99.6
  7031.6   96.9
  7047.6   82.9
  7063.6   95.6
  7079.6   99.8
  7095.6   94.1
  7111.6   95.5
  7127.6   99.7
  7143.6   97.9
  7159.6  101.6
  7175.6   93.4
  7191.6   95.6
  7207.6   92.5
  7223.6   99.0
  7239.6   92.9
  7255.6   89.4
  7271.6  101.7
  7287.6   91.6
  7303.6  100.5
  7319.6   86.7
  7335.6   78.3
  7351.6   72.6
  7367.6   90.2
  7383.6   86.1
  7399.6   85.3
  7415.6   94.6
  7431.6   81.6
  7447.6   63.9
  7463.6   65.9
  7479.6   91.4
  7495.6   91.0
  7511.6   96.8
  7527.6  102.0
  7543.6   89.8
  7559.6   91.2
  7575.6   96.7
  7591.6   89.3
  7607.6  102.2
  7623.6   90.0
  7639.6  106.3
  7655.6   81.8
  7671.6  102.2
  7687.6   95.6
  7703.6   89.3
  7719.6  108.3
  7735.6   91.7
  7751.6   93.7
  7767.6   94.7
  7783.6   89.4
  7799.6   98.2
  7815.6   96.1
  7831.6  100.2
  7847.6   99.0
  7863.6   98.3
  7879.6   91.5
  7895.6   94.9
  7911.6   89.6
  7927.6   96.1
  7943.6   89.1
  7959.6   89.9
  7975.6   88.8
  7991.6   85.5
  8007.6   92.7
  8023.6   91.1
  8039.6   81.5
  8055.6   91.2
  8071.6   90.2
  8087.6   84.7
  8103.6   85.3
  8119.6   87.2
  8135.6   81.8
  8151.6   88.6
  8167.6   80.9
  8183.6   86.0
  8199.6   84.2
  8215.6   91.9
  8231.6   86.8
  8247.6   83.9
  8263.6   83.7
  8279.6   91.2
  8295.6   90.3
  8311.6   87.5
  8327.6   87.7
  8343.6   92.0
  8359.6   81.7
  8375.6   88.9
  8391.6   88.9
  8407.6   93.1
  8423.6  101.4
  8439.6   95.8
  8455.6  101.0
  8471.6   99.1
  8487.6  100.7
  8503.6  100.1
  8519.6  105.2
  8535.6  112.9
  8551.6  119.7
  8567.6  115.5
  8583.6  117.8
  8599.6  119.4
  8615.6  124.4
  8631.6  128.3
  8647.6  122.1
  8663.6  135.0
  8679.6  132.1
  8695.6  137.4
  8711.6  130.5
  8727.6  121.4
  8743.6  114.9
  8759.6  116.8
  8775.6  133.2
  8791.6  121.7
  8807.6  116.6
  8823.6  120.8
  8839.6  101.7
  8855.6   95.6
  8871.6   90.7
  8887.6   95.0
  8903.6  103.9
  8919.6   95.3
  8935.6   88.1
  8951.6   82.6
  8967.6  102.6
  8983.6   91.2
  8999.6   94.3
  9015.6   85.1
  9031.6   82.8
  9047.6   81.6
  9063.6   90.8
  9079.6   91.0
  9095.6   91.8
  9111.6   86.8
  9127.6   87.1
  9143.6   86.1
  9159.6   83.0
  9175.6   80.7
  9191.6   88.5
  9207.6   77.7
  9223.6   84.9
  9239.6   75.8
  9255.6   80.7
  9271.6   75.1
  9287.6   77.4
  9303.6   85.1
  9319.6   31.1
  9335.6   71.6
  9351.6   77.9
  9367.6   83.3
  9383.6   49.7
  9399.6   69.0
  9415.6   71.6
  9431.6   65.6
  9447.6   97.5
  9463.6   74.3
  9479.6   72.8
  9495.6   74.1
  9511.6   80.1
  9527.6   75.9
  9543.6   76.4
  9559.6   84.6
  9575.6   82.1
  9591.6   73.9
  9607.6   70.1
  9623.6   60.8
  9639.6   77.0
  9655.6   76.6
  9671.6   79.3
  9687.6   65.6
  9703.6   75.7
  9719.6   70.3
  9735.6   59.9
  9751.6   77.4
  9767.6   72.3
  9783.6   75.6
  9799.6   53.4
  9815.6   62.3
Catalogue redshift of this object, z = 2.10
